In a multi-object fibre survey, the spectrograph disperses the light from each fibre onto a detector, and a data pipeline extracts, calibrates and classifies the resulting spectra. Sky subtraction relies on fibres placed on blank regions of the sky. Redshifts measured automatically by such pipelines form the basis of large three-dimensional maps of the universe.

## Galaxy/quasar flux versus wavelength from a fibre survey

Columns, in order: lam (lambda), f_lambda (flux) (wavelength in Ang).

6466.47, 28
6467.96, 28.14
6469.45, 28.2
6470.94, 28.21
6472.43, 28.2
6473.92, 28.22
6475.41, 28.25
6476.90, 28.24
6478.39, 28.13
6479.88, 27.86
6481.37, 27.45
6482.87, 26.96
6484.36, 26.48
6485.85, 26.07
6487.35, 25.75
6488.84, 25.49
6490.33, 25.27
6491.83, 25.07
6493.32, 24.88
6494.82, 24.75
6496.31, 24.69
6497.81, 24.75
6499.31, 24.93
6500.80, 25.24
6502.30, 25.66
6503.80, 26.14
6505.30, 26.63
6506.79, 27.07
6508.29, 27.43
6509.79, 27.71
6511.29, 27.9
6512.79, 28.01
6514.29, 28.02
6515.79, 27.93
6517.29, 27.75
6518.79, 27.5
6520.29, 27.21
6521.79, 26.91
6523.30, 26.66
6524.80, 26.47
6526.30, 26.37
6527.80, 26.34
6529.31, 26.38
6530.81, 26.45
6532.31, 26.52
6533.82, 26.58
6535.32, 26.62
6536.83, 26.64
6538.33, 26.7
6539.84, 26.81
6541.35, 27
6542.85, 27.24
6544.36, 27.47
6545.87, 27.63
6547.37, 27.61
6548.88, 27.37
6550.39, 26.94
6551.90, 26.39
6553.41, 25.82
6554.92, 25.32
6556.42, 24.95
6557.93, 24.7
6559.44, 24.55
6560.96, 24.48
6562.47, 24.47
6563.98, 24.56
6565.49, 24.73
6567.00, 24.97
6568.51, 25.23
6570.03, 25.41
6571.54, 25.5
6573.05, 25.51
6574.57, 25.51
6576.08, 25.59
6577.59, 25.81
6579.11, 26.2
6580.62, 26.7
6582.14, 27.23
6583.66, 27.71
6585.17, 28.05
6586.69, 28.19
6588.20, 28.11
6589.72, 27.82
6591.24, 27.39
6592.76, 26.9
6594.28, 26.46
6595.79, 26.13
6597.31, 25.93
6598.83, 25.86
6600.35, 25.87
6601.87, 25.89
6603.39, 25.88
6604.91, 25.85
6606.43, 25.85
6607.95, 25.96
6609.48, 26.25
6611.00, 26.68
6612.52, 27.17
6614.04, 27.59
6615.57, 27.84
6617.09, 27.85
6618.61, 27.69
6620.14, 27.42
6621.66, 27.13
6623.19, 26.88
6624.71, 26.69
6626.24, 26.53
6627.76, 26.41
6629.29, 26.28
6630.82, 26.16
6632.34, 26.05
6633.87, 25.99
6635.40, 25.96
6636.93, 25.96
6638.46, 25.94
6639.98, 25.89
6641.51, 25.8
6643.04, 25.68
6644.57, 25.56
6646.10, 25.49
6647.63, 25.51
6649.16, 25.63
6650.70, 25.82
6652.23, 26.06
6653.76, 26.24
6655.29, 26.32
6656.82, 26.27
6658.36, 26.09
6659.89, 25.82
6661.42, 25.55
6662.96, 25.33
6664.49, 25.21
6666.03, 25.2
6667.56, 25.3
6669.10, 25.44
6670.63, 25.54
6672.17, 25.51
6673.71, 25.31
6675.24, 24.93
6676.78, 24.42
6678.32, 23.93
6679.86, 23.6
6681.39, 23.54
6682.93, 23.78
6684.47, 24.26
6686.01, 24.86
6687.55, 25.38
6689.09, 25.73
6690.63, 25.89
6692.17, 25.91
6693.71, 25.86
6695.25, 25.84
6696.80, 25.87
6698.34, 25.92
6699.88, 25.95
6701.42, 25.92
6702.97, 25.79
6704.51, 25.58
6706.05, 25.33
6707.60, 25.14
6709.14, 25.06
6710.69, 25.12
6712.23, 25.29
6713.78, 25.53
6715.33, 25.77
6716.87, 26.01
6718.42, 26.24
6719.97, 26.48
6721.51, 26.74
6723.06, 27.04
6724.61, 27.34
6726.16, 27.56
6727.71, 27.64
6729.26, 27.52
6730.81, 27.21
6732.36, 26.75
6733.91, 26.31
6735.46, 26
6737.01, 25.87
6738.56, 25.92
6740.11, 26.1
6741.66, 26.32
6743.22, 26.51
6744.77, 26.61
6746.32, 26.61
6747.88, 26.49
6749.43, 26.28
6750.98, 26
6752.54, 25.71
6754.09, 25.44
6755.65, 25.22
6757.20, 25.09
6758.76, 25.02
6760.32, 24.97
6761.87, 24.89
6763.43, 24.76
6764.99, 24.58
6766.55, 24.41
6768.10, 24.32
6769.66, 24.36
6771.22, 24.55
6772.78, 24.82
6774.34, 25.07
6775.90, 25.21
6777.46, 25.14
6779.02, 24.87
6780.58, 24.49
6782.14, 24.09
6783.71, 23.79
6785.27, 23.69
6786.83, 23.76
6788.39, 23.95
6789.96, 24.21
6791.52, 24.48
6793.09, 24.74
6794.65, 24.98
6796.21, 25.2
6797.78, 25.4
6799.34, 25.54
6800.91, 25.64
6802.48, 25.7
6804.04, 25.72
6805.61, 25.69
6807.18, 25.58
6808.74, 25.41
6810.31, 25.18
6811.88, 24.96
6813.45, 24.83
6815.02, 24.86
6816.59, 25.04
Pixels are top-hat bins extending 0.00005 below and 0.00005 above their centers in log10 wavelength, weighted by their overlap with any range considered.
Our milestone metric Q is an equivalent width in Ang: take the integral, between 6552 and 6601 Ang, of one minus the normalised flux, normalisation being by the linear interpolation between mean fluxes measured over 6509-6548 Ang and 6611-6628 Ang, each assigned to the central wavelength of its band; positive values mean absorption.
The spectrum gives 2.09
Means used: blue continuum 27.1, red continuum 27.2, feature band 26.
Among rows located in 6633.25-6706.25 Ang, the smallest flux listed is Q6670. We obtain 23.54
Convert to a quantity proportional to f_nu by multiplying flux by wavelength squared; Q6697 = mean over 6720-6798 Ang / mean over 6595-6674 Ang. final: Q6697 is 1.0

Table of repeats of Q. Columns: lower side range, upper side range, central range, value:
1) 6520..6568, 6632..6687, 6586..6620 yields -1.3 Ang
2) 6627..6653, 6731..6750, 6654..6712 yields 1.7 Ang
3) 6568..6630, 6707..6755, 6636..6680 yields 1.6 Ang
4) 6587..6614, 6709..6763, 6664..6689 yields 1.5 Ang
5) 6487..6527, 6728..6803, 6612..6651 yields -0.8 Ang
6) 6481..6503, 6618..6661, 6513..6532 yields -1.0 Ang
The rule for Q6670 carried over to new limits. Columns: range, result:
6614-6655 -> 25.49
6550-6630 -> 24.47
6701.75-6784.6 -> 23.79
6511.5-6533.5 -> 26.34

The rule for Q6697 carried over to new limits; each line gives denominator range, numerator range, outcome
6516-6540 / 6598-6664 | 1.01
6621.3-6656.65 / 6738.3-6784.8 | 1.00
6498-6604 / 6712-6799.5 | 1.03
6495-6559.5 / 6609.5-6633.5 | 1.04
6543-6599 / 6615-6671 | 1.02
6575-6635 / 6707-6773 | 1.01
